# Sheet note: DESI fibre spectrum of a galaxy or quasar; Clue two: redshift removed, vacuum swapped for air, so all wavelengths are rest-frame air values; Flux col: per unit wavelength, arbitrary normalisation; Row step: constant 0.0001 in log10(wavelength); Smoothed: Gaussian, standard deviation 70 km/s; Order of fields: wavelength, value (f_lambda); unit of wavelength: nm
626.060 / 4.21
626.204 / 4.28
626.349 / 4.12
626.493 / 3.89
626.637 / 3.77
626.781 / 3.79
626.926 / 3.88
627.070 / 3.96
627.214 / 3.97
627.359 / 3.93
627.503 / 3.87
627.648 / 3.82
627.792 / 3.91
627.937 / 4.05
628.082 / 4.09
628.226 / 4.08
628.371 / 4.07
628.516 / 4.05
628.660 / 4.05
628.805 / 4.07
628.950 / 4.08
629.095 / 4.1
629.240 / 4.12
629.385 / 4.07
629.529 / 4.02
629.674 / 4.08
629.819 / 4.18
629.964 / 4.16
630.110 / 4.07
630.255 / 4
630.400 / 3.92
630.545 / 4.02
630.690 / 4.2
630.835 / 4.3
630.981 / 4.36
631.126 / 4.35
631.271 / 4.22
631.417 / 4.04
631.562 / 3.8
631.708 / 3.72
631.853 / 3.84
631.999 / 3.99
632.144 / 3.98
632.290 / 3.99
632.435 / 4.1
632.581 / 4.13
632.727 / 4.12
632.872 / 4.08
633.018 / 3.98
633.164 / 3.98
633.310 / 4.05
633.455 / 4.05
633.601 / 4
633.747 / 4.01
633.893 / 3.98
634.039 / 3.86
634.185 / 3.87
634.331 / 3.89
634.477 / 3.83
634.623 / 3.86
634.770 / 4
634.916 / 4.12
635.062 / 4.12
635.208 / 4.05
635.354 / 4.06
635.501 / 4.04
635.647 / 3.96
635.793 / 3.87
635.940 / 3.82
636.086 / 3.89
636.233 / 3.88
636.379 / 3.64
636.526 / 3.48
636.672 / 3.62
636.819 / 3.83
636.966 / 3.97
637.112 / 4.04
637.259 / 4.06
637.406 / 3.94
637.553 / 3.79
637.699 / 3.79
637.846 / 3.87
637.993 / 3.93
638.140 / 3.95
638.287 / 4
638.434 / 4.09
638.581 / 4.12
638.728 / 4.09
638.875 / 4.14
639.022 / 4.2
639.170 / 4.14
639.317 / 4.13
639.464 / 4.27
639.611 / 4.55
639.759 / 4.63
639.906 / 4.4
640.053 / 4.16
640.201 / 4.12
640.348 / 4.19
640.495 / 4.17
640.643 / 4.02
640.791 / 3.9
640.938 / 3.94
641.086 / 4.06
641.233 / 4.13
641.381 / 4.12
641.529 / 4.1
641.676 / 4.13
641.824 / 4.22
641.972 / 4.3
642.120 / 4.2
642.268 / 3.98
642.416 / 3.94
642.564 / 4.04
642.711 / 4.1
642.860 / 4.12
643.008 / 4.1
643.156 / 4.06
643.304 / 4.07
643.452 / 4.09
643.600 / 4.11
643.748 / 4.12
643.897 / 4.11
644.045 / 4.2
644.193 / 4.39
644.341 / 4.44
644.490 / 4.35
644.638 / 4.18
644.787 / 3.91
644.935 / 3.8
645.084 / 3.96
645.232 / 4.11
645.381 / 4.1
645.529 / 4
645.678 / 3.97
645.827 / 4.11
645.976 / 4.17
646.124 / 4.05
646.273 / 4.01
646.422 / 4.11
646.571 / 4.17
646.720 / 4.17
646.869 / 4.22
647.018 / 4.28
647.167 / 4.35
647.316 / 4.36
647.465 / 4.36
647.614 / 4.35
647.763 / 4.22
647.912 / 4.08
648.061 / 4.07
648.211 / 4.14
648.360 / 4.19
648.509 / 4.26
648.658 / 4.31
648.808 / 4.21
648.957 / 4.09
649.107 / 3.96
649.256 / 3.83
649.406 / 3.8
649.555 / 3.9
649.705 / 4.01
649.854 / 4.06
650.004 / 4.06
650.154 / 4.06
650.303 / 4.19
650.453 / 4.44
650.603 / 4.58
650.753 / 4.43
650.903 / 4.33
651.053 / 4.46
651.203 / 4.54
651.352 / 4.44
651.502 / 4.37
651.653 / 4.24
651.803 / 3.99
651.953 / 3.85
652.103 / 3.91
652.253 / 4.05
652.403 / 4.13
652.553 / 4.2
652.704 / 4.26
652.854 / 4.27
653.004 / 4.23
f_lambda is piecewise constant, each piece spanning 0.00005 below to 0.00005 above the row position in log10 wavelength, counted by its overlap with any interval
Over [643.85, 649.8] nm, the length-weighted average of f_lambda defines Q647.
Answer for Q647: 4.13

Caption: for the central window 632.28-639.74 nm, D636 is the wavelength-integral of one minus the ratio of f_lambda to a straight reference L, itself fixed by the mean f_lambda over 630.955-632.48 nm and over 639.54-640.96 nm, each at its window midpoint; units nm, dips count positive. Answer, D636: 0.239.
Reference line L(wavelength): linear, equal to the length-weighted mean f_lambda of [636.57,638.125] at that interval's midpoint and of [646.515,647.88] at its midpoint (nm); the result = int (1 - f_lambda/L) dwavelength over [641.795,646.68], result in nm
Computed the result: 0.053 nm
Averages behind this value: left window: 3.88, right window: 4.27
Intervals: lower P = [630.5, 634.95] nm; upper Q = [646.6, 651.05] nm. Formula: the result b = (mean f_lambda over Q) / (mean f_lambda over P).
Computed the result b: 1.04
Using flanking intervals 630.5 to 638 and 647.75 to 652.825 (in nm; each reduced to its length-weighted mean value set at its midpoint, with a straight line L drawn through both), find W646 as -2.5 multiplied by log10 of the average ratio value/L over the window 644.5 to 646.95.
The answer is 0.010 mag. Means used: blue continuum 3.97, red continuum 4.17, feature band 4.07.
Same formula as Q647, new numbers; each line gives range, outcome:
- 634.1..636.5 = 3.92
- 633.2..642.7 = 4.03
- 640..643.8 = 4.1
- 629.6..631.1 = 4.13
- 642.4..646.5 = 4.1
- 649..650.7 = 4.08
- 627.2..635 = 4.03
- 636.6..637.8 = 3.88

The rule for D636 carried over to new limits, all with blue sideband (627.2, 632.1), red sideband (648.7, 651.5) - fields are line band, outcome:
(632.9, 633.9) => 0.02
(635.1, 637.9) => 0.15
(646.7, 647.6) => -0.03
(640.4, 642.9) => 0.03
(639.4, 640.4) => -0.05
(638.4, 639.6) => -0.02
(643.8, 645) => -0.01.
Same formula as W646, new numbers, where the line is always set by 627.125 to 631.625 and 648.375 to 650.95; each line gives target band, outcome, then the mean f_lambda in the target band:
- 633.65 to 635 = 0.04 mag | 3.94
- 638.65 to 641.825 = -0.02 mag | 4.17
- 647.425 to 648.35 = -0.01 mag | 4.2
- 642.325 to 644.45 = 0.00 mag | 4.14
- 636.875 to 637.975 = 0.05 mag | 3.92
